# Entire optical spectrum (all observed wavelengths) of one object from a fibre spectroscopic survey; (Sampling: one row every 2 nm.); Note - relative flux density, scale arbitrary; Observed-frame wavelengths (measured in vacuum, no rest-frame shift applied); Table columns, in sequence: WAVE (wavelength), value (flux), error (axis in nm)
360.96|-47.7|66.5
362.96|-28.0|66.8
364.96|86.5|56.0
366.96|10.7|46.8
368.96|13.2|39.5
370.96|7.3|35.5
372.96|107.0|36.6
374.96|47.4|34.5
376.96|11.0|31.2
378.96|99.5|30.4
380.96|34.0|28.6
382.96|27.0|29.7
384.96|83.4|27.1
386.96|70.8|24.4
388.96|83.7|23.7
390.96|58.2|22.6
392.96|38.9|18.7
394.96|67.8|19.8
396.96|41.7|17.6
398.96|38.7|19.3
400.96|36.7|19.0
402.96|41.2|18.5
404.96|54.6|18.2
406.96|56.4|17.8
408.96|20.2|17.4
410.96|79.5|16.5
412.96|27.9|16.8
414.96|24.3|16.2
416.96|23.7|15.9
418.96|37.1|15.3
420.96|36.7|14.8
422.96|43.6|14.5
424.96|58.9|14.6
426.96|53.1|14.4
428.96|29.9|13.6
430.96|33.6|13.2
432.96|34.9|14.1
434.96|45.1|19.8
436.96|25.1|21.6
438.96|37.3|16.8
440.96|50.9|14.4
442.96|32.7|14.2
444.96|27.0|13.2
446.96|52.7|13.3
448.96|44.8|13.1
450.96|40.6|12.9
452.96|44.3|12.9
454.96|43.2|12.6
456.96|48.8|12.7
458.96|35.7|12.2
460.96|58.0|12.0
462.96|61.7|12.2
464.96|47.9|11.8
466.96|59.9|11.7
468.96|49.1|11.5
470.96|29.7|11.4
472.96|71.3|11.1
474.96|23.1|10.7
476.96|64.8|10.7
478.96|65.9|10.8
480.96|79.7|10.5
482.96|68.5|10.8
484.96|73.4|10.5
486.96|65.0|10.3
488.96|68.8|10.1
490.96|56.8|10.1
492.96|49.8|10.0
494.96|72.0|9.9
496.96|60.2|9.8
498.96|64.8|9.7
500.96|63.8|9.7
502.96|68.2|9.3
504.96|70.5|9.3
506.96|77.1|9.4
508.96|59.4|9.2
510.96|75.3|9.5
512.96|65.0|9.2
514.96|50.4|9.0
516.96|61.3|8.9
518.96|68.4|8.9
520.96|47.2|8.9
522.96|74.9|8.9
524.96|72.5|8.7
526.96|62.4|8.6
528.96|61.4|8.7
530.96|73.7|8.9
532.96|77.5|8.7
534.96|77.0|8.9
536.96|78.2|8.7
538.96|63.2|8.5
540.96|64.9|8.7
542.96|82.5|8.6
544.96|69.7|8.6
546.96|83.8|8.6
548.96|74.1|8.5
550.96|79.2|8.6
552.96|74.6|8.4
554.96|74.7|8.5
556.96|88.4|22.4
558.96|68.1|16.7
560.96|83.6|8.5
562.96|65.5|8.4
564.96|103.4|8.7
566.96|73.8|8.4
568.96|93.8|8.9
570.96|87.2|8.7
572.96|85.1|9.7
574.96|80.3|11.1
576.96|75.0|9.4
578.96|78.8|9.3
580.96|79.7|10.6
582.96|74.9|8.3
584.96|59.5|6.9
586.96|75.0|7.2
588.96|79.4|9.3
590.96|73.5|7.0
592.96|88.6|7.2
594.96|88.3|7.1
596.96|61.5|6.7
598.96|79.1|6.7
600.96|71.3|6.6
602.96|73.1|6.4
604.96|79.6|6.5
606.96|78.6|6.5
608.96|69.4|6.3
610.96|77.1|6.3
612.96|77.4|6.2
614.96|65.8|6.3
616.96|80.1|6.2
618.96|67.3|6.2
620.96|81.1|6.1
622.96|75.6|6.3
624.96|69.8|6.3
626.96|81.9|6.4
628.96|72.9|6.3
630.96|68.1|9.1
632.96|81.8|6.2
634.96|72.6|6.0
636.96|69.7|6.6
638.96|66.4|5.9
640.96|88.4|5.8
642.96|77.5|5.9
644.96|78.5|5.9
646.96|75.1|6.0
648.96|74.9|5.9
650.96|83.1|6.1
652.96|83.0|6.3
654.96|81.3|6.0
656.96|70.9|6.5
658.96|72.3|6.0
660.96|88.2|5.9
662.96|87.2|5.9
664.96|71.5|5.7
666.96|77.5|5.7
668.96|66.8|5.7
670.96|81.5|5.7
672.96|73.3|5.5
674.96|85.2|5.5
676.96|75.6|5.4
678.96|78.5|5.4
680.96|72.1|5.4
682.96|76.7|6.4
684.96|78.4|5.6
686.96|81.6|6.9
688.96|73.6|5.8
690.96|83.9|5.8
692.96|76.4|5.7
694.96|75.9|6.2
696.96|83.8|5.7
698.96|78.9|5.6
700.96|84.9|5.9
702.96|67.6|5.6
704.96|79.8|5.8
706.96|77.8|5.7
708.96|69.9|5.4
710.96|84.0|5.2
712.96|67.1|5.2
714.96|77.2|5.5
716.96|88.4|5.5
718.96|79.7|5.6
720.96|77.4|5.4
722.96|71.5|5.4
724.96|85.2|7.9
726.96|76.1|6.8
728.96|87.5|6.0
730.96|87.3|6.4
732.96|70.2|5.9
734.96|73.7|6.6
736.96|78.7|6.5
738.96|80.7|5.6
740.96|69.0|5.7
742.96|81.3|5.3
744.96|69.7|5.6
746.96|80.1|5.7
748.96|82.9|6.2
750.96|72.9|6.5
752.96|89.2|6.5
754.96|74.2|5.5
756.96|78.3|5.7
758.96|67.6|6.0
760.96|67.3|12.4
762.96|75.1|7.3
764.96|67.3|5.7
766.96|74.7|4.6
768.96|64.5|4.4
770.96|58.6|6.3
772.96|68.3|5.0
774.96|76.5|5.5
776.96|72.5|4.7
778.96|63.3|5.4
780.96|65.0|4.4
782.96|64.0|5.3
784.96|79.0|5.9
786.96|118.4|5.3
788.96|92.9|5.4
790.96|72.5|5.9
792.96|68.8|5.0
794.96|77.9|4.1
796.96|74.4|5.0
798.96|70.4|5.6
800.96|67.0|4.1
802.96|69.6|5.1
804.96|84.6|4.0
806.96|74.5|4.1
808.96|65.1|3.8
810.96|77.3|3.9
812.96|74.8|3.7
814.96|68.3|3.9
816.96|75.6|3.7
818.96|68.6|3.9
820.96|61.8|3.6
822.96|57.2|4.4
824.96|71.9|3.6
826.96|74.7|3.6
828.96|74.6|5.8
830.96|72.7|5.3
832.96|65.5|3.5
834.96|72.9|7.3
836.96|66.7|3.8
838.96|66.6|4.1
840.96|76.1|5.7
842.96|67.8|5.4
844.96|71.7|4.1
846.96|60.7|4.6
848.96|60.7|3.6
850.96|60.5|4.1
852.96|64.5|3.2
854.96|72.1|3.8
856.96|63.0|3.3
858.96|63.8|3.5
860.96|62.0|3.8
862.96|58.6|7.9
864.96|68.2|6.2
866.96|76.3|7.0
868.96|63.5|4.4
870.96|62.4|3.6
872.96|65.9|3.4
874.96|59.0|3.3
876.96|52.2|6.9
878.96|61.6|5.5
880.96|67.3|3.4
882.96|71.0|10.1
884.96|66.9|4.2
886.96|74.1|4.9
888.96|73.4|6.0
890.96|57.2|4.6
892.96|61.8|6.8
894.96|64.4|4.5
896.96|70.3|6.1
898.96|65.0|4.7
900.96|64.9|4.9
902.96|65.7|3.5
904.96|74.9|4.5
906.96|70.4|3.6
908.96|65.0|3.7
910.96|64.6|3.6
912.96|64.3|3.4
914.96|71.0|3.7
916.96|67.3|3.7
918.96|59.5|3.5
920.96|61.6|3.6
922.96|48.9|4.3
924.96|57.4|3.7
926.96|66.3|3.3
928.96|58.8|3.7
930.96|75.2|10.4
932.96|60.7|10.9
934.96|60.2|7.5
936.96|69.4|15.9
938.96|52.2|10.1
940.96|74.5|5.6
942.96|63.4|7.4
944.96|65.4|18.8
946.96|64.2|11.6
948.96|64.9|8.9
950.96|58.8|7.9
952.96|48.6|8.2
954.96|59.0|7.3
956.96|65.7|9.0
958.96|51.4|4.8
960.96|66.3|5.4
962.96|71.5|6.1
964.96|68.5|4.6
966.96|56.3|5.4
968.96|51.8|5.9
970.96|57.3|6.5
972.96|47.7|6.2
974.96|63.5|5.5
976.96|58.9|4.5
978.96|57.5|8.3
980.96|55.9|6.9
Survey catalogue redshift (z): 0.198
